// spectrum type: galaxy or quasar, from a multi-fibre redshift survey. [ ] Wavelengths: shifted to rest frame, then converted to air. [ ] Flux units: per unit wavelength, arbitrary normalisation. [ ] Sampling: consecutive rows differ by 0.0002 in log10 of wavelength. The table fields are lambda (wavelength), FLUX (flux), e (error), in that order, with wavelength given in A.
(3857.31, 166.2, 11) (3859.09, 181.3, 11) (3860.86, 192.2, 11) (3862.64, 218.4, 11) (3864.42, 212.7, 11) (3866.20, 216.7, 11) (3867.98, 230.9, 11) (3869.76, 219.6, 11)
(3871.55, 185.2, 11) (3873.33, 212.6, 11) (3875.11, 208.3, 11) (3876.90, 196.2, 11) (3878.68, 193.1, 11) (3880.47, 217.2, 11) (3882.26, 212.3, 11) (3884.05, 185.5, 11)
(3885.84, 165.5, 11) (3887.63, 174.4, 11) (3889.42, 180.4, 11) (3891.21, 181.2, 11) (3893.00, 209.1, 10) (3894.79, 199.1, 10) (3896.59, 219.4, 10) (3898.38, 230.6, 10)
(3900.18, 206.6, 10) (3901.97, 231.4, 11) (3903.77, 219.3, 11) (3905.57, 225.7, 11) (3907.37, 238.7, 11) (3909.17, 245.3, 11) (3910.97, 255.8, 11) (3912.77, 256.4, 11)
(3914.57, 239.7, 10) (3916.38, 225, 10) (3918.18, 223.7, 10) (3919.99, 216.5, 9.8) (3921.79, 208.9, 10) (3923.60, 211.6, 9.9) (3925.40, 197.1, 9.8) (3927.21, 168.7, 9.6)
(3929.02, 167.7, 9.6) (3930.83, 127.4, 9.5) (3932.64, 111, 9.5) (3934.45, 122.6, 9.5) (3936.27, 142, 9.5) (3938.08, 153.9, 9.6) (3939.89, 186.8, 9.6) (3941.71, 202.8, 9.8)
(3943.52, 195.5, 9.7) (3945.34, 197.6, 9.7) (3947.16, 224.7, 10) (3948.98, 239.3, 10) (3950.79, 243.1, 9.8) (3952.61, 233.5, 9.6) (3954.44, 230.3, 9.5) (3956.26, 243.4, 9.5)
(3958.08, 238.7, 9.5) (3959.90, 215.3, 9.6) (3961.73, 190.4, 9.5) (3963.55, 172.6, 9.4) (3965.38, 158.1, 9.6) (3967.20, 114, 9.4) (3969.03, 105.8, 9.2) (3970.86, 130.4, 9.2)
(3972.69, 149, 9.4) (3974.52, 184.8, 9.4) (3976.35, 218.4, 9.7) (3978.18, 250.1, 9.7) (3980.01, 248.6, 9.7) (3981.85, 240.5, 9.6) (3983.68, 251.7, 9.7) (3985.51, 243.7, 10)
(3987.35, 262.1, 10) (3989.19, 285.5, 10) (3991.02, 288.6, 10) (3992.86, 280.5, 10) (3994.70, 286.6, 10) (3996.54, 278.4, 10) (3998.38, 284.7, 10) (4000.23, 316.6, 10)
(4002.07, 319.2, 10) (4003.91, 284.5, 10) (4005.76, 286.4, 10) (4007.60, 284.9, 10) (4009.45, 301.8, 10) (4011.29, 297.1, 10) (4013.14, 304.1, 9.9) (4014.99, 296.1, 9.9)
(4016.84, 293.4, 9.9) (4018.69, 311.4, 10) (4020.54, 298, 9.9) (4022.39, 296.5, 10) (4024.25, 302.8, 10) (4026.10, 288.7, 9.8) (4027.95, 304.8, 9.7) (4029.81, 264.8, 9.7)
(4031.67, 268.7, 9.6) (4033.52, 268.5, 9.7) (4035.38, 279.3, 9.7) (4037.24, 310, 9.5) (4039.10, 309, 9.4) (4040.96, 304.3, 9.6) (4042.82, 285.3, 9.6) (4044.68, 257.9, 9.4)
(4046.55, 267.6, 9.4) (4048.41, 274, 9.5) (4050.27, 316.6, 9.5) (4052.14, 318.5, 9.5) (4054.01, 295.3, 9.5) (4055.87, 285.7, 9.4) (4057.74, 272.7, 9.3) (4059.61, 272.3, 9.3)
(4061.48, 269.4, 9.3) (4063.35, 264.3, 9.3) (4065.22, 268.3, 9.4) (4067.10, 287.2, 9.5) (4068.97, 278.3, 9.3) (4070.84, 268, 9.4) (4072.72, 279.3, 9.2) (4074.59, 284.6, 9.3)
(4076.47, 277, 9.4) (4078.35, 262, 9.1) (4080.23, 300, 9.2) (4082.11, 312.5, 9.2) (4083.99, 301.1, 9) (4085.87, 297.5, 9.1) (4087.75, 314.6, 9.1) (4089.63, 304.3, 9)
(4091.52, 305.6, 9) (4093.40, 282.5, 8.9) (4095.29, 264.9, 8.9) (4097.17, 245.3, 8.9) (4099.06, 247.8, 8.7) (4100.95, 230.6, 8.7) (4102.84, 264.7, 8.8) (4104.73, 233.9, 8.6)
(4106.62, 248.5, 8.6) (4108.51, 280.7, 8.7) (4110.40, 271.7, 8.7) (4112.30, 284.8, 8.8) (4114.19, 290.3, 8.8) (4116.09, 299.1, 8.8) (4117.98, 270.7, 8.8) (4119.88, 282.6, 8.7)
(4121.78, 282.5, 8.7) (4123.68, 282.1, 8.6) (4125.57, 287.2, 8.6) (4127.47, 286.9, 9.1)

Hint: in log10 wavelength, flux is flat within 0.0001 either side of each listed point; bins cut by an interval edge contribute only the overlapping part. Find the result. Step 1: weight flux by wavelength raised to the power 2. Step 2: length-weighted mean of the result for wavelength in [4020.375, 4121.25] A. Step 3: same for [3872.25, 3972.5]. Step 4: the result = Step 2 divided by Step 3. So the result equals 1.5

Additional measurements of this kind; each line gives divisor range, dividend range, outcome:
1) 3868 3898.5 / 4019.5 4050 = 1.55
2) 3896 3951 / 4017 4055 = 1.51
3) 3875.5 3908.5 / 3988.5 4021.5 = 1.52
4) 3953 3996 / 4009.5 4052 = 1.38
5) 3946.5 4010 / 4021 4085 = 1.25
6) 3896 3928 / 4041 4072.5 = 1.35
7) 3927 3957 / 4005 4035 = 1.61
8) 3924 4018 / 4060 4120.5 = 1.30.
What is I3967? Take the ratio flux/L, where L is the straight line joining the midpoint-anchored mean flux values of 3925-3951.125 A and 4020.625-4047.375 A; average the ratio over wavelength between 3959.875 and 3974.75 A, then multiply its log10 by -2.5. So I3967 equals 0.342 mag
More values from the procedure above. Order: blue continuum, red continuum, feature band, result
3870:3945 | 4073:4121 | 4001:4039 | -0.19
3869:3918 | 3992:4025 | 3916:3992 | 0.27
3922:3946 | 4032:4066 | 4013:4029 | -0.17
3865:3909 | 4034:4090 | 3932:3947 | 0.35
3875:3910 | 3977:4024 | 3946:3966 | 0.16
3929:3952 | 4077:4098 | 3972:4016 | -0.22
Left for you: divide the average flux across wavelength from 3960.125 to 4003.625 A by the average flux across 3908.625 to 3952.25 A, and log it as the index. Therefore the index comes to 1.2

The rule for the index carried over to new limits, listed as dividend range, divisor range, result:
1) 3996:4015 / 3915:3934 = 1.60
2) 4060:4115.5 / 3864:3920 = 1.30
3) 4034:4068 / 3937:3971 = 1.47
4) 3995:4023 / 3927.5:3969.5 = 1.61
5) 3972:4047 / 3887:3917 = 1.26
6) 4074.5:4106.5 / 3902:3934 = 1.34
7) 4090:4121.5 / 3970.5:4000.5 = 1.09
